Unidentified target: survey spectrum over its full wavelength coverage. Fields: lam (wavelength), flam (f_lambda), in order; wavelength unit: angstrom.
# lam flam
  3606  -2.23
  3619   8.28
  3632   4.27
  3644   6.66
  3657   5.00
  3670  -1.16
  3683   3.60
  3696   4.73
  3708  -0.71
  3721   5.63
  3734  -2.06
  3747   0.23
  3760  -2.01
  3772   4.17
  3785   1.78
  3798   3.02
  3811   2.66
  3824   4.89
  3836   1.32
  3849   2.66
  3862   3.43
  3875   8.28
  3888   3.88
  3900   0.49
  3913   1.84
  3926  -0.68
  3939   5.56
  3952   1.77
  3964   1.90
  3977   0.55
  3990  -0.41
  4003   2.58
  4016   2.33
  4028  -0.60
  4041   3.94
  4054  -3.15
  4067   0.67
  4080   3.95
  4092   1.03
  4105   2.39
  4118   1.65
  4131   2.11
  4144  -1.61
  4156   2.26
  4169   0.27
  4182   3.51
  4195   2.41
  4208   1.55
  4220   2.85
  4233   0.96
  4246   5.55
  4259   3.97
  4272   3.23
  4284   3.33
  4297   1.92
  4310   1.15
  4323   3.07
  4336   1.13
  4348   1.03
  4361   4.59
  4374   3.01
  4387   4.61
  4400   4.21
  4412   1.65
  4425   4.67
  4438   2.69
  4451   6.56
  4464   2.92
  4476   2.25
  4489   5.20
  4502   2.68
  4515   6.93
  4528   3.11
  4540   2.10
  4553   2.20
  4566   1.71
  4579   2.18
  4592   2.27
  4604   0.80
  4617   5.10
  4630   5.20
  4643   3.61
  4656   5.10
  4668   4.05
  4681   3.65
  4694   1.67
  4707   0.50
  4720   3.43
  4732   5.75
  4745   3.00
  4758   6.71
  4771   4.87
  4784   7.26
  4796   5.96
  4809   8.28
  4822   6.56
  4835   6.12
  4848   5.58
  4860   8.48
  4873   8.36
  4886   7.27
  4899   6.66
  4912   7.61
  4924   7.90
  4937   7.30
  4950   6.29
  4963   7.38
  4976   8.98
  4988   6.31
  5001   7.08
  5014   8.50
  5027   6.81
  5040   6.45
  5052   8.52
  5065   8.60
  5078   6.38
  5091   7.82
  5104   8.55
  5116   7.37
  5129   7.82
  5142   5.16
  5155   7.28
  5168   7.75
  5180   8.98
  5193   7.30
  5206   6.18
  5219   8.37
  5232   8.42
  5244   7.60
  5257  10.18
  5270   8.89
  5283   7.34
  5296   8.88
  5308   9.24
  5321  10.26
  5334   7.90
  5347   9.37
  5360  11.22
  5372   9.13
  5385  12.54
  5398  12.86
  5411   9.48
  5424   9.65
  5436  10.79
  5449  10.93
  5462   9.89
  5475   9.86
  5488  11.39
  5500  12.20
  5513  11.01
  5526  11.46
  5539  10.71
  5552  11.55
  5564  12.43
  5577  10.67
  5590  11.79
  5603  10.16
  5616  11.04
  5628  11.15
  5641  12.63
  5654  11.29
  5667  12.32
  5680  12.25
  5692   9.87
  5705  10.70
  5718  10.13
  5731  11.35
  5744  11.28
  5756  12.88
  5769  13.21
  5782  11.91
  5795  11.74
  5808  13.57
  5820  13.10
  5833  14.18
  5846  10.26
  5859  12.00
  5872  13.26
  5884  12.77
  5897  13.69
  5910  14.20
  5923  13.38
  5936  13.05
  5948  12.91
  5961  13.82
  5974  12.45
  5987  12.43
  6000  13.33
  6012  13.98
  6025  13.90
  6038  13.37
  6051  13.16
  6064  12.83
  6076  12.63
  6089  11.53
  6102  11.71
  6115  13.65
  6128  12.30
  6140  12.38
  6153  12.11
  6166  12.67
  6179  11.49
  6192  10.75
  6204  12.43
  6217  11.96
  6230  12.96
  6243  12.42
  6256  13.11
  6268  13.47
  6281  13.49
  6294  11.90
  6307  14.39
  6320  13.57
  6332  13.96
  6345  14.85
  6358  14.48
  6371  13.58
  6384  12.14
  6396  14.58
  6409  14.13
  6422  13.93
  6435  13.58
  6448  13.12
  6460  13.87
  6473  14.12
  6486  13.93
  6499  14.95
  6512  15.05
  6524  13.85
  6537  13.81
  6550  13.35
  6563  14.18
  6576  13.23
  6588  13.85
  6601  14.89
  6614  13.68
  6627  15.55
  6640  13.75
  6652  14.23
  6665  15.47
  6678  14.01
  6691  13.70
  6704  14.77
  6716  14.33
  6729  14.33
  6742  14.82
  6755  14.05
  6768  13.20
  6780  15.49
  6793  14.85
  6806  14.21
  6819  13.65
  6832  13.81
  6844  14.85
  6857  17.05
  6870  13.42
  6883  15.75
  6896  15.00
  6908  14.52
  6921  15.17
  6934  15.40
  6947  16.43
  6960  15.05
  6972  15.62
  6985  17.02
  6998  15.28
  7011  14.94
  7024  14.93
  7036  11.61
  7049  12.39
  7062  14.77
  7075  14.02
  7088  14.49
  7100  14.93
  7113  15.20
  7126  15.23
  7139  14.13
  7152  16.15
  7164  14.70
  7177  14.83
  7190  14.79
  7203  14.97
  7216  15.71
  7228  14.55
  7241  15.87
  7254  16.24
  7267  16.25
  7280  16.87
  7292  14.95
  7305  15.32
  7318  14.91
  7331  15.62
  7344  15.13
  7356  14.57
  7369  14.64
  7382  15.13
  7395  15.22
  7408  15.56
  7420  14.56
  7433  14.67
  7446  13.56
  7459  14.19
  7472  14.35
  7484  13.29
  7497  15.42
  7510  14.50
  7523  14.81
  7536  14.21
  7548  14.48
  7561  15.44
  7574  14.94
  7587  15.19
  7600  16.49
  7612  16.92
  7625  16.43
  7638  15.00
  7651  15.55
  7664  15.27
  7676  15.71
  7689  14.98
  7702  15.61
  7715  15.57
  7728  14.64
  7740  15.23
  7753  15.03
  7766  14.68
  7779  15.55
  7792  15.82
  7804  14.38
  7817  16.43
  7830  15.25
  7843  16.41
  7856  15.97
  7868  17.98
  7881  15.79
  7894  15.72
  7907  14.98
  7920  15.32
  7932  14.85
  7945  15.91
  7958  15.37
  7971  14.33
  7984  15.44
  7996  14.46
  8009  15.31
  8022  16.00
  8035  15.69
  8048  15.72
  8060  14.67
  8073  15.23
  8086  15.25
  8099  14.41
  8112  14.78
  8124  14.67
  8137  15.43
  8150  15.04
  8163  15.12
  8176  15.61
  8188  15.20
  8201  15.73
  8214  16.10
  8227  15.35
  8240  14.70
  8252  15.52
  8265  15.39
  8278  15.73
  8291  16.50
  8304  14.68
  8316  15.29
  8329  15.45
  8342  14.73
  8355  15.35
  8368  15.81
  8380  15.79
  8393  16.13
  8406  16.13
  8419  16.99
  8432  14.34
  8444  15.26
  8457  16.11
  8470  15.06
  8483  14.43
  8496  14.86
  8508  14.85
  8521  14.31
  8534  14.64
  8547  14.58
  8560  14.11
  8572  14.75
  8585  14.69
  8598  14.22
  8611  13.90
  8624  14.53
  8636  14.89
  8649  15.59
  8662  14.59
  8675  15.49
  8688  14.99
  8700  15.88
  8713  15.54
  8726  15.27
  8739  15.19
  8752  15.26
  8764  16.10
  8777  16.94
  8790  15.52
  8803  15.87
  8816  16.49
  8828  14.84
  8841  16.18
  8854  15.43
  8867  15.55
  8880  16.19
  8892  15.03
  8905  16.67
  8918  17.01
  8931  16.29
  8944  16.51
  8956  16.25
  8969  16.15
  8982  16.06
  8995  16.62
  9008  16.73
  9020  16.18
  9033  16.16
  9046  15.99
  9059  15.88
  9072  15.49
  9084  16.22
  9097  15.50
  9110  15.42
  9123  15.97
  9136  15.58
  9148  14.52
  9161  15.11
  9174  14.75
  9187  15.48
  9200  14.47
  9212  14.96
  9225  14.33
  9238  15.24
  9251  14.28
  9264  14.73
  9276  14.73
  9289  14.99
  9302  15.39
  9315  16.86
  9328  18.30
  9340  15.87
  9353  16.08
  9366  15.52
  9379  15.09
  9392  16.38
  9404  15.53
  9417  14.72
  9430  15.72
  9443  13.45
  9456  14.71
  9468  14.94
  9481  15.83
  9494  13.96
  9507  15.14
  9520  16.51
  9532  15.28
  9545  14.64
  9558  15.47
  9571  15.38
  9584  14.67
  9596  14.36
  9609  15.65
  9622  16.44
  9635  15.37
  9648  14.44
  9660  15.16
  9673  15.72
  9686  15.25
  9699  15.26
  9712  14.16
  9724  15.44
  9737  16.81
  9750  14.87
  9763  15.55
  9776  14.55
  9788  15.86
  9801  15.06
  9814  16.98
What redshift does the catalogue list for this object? 0.195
